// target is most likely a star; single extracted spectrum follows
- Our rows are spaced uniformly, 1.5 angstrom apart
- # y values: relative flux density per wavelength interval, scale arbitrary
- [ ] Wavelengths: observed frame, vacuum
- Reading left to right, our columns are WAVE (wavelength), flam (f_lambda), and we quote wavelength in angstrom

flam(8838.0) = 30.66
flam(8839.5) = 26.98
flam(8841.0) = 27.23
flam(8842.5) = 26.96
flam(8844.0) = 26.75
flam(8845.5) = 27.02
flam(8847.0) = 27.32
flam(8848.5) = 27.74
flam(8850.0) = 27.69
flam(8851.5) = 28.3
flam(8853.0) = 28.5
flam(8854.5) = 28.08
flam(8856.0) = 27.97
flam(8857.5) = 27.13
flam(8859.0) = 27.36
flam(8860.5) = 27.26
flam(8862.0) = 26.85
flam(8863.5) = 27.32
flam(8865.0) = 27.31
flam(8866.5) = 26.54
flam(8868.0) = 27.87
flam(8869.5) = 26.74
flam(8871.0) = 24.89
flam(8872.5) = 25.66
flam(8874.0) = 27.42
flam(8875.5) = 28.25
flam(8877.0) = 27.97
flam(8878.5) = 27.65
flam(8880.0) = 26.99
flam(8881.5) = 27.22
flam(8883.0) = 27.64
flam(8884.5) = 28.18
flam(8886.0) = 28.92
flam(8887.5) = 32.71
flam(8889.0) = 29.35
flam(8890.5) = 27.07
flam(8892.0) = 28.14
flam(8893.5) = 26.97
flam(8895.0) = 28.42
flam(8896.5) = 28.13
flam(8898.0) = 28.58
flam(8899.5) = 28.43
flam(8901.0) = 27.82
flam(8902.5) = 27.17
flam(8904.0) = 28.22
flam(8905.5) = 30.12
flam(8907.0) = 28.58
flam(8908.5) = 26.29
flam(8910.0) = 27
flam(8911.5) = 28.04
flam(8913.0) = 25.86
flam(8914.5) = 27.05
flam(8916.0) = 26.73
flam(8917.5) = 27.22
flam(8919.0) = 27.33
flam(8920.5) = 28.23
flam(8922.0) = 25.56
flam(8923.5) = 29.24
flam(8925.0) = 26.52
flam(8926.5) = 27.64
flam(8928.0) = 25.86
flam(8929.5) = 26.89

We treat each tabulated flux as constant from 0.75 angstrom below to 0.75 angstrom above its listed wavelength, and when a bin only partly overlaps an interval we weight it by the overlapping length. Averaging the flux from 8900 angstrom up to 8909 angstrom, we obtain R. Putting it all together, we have 28.1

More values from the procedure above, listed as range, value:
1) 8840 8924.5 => 27.6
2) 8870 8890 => 27.9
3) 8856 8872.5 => 26.9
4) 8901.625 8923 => 27.4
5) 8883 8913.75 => 28.2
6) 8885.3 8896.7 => 28.7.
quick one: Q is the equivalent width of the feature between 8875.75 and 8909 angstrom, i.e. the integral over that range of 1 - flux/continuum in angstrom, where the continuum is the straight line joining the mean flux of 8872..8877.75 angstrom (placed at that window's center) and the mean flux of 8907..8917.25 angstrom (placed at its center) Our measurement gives -1.25 angstrom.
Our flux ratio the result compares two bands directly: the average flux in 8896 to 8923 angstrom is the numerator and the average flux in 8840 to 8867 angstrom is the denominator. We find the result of 1.01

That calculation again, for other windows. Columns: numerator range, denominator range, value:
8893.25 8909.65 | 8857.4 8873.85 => 1.05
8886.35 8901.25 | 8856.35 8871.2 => 1.06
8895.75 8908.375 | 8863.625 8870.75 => 1.05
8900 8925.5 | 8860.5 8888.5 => 1.00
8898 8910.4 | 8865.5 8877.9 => 1.04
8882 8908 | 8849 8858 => 1.02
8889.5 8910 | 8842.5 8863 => 1.02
